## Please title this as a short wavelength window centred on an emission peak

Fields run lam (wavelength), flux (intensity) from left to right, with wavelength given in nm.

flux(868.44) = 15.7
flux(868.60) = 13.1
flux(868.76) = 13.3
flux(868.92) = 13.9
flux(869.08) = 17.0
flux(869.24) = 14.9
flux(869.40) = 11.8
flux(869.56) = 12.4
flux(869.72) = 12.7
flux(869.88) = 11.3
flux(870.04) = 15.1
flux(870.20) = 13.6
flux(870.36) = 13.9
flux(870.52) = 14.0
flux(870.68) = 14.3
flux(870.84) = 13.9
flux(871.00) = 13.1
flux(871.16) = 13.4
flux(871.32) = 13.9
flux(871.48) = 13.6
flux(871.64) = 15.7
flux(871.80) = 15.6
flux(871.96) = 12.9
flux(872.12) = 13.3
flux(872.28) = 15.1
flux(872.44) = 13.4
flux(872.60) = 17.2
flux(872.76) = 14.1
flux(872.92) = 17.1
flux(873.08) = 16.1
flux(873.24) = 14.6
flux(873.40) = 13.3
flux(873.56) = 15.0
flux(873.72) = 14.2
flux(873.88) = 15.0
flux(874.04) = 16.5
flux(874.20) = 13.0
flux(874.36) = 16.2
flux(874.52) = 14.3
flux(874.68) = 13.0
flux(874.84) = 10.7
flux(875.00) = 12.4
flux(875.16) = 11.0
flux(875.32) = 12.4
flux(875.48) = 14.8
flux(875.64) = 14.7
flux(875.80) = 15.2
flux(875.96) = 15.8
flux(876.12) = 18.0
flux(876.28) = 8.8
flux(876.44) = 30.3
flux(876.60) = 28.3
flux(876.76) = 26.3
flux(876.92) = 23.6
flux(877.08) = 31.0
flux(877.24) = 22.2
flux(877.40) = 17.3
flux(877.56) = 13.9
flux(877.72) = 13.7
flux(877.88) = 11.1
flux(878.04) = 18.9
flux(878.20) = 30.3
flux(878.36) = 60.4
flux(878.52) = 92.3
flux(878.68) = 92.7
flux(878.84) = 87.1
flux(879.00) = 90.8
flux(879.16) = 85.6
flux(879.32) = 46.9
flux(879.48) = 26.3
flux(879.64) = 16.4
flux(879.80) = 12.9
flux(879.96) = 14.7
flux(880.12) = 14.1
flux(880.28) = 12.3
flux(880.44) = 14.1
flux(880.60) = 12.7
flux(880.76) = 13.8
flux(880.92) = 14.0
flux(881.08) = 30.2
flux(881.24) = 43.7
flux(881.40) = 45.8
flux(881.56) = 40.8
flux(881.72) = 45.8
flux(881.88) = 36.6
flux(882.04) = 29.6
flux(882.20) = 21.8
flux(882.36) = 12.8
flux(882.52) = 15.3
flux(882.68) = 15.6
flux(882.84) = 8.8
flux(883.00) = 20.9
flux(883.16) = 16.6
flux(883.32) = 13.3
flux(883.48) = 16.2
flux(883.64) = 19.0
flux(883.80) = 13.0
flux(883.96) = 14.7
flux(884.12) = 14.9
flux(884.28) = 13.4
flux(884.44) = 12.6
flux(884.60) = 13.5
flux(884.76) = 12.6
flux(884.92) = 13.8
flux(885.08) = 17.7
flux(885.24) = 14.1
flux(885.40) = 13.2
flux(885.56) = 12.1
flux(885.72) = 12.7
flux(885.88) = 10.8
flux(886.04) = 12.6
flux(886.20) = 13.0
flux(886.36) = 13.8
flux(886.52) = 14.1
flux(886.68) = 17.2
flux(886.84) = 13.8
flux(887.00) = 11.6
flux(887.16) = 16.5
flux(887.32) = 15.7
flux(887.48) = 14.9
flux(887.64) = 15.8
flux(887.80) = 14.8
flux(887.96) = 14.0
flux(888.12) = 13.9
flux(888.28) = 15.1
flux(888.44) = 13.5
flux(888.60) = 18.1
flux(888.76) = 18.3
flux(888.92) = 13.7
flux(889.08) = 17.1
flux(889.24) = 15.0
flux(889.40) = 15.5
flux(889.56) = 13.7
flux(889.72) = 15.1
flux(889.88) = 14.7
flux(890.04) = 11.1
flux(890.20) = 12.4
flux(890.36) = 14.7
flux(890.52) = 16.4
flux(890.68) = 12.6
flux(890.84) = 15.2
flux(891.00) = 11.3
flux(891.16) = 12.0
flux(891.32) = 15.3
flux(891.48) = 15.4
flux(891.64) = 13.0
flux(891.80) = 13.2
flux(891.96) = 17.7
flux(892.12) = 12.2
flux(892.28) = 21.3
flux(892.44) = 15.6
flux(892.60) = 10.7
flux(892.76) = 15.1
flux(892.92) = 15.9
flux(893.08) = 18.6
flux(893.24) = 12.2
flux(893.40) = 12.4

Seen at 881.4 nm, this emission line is [N II] 6583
